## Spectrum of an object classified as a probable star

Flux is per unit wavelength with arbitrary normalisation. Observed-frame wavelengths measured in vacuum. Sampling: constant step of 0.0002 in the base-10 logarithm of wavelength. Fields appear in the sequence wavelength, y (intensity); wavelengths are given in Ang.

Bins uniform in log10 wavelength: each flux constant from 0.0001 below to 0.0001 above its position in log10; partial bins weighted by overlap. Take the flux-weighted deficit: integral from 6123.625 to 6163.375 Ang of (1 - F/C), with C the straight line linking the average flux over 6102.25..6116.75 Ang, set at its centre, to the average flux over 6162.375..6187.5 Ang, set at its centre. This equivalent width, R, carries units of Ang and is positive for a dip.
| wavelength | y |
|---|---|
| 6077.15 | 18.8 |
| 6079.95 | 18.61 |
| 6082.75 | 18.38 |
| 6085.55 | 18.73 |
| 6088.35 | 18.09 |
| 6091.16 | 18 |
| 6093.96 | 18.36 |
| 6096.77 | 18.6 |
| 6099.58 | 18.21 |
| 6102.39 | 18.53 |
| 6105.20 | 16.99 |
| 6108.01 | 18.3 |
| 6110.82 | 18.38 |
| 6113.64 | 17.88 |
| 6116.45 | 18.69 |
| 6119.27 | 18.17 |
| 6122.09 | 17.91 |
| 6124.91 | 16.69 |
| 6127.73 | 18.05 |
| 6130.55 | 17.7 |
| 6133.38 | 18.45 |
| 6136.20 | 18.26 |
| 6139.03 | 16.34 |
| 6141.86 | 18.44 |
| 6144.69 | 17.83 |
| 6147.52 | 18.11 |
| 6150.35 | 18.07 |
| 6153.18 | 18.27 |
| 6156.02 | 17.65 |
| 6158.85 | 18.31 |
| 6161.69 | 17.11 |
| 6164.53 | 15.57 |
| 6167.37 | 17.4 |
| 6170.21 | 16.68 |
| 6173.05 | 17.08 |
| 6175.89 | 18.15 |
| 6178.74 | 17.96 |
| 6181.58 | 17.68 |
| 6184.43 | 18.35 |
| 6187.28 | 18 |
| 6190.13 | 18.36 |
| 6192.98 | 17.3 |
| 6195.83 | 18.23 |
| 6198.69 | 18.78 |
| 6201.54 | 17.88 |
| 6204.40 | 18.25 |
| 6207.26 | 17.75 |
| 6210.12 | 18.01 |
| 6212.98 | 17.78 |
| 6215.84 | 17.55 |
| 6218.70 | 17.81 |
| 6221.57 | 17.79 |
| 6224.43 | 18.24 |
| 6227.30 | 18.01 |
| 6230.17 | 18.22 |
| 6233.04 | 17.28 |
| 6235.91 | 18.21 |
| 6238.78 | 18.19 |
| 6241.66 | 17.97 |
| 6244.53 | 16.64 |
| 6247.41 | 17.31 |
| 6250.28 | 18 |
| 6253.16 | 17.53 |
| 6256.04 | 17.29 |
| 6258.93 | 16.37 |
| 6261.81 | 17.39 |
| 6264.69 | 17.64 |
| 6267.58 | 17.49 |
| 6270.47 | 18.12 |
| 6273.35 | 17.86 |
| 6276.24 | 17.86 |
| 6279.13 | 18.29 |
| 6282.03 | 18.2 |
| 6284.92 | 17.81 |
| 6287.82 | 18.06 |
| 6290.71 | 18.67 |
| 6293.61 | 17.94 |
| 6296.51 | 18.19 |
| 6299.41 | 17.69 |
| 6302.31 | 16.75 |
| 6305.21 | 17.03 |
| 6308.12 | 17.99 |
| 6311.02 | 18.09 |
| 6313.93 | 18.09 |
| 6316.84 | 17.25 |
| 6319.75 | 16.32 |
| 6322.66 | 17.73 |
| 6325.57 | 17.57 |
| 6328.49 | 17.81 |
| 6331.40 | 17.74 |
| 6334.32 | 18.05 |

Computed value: -0.18 Ang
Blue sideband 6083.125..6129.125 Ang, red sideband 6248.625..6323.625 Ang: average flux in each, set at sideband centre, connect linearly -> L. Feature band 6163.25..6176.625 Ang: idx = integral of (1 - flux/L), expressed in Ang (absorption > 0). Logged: 0.8 Ang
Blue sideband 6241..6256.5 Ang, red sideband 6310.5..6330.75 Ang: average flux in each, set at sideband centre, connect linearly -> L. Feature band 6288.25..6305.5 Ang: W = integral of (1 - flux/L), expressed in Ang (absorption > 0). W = -0.3 Ang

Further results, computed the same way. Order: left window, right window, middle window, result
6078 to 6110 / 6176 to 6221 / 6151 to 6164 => 0.3 Ang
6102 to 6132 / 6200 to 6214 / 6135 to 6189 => 0.9 Ang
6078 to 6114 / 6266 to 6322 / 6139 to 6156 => 0.2 Ang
